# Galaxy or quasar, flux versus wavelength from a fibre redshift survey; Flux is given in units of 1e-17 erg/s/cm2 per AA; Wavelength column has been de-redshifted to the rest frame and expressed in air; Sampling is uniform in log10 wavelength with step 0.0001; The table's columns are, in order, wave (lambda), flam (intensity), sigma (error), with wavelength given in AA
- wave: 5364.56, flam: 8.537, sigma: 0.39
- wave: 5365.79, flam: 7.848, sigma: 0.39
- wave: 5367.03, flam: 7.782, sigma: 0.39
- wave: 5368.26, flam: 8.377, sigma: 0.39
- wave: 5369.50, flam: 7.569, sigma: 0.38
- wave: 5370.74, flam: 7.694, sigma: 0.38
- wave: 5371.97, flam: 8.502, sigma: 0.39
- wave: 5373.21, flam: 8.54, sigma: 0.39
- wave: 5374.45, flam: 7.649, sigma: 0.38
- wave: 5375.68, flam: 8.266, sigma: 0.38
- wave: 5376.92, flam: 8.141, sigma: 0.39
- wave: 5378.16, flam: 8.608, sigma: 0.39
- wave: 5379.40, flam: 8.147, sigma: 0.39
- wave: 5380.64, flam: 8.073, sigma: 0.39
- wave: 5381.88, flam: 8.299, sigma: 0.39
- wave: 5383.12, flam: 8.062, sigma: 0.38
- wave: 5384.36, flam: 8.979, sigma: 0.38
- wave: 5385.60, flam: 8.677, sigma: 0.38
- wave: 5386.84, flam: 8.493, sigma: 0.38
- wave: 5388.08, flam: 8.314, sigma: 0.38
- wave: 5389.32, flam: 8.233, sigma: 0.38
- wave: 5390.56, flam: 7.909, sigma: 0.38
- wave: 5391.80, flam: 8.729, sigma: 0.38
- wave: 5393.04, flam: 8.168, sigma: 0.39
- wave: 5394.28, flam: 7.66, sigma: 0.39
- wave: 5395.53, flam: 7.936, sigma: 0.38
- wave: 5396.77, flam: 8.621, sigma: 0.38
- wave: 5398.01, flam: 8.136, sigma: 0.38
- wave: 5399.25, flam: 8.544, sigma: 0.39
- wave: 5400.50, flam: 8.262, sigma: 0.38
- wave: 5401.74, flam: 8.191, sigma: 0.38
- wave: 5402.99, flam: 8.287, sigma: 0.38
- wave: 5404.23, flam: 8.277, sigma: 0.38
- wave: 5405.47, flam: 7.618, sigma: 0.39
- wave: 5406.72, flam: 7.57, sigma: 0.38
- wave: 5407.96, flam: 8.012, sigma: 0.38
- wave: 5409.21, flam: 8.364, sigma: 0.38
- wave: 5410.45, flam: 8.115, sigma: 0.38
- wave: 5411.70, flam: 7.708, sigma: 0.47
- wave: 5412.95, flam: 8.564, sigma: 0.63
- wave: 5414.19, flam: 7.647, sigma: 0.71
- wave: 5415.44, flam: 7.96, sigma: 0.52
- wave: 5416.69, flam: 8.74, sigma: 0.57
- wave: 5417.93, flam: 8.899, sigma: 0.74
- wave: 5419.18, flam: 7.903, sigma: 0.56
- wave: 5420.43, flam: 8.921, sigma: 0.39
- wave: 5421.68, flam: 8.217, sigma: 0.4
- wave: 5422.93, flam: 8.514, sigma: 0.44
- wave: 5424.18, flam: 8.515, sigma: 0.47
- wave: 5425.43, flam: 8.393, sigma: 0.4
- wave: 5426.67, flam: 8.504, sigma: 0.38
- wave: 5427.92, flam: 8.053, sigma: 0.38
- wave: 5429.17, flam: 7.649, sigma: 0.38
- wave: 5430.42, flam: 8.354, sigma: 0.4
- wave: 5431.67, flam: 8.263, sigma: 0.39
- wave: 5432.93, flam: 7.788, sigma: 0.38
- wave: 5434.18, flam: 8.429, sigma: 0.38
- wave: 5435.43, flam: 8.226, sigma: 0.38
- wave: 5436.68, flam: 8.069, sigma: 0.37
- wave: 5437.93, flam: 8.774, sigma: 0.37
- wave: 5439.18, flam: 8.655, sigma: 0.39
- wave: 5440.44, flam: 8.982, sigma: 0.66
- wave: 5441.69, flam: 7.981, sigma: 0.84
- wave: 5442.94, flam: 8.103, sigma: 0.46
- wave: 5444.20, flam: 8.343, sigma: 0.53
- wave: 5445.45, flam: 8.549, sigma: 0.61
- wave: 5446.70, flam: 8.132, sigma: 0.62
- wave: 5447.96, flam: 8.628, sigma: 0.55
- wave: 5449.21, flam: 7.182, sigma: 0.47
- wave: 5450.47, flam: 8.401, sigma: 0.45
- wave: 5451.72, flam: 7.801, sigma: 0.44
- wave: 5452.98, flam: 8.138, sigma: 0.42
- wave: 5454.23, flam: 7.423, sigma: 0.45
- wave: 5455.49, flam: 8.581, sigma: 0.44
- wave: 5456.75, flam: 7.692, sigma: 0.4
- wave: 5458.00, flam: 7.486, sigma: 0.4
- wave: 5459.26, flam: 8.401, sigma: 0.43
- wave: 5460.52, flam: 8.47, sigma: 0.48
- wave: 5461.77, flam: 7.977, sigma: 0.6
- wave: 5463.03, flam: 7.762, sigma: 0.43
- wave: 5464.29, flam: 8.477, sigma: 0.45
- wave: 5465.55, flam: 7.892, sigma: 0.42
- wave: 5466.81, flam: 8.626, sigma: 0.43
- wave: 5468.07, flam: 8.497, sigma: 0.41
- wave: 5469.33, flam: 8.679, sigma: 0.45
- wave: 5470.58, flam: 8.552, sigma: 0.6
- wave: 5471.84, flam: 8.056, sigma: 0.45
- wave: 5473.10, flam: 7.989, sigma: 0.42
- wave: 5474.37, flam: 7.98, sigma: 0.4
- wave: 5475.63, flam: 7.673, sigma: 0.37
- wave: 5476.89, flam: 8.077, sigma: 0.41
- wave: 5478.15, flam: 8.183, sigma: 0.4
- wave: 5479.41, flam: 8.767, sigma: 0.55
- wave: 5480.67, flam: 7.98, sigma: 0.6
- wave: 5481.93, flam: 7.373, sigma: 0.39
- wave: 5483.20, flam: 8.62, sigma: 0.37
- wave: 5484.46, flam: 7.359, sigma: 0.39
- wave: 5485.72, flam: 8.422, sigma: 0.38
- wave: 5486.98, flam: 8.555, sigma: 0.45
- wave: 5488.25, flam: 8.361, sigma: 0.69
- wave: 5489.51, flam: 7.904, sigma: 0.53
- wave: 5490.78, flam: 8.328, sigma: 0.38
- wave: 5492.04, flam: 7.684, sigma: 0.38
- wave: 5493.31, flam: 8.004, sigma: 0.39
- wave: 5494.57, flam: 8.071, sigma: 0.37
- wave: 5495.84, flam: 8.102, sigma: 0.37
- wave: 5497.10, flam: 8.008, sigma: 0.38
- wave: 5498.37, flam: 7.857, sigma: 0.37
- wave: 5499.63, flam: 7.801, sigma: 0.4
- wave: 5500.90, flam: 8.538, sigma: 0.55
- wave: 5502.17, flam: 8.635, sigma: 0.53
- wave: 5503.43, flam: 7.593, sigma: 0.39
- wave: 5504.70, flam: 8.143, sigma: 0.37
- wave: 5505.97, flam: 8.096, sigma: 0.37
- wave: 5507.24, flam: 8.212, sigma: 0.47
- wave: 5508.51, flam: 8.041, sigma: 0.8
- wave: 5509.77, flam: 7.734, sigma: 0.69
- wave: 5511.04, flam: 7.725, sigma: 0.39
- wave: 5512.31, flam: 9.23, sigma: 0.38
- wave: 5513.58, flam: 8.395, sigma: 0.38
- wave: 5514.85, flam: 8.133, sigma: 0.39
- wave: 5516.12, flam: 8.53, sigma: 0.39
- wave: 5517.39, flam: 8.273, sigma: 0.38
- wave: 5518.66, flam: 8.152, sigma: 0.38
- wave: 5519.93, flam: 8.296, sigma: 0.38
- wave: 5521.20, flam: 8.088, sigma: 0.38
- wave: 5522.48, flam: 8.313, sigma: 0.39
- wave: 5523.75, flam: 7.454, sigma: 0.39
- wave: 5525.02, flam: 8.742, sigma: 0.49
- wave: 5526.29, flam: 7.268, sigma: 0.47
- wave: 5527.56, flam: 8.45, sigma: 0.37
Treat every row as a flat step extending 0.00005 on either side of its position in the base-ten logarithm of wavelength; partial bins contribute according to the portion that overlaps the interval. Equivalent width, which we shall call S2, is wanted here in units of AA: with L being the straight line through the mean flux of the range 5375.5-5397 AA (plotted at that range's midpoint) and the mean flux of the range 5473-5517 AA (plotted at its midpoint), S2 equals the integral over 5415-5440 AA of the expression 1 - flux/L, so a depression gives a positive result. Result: -0.4 AA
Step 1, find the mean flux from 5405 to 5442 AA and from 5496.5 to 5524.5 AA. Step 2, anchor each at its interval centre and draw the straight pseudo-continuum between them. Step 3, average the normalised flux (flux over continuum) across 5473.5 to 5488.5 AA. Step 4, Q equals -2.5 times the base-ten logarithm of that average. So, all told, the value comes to 0.01 mag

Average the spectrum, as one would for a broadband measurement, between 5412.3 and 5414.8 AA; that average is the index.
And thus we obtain 8.11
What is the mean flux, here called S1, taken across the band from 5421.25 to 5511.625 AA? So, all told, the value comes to 8.15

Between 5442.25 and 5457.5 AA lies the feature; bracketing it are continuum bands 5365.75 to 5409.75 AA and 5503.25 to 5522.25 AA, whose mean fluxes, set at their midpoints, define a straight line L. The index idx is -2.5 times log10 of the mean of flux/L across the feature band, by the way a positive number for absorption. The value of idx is 0.01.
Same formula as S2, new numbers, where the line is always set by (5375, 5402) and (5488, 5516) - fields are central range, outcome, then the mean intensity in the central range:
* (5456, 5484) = 0.1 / 8.14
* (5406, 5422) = 0.1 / 8.2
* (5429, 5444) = -0.1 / 8.29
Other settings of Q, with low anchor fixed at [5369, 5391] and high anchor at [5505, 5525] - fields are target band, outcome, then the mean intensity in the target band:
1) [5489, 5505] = 0.020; 8.05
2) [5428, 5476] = 0.005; 8.18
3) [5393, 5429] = 0.002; 8.21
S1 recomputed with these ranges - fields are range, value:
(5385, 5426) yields 8.24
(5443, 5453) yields 8.14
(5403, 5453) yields 8.23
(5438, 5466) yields 8.15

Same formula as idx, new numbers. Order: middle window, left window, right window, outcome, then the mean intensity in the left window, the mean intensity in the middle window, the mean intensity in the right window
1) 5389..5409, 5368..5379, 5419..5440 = 0.01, 8.14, 8.14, 8.32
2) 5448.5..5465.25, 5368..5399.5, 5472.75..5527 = 0.02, 8.24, 7.99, 8.11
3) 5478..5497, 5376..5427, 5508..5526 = 0.01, 8.26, 8.11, 8.21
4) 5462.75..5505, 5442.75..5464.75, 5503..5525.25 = 0.00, 8.08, 8.14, 8.17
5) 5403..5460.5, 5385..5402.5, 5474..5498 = 0.00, 8.28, 8.19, 8.08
